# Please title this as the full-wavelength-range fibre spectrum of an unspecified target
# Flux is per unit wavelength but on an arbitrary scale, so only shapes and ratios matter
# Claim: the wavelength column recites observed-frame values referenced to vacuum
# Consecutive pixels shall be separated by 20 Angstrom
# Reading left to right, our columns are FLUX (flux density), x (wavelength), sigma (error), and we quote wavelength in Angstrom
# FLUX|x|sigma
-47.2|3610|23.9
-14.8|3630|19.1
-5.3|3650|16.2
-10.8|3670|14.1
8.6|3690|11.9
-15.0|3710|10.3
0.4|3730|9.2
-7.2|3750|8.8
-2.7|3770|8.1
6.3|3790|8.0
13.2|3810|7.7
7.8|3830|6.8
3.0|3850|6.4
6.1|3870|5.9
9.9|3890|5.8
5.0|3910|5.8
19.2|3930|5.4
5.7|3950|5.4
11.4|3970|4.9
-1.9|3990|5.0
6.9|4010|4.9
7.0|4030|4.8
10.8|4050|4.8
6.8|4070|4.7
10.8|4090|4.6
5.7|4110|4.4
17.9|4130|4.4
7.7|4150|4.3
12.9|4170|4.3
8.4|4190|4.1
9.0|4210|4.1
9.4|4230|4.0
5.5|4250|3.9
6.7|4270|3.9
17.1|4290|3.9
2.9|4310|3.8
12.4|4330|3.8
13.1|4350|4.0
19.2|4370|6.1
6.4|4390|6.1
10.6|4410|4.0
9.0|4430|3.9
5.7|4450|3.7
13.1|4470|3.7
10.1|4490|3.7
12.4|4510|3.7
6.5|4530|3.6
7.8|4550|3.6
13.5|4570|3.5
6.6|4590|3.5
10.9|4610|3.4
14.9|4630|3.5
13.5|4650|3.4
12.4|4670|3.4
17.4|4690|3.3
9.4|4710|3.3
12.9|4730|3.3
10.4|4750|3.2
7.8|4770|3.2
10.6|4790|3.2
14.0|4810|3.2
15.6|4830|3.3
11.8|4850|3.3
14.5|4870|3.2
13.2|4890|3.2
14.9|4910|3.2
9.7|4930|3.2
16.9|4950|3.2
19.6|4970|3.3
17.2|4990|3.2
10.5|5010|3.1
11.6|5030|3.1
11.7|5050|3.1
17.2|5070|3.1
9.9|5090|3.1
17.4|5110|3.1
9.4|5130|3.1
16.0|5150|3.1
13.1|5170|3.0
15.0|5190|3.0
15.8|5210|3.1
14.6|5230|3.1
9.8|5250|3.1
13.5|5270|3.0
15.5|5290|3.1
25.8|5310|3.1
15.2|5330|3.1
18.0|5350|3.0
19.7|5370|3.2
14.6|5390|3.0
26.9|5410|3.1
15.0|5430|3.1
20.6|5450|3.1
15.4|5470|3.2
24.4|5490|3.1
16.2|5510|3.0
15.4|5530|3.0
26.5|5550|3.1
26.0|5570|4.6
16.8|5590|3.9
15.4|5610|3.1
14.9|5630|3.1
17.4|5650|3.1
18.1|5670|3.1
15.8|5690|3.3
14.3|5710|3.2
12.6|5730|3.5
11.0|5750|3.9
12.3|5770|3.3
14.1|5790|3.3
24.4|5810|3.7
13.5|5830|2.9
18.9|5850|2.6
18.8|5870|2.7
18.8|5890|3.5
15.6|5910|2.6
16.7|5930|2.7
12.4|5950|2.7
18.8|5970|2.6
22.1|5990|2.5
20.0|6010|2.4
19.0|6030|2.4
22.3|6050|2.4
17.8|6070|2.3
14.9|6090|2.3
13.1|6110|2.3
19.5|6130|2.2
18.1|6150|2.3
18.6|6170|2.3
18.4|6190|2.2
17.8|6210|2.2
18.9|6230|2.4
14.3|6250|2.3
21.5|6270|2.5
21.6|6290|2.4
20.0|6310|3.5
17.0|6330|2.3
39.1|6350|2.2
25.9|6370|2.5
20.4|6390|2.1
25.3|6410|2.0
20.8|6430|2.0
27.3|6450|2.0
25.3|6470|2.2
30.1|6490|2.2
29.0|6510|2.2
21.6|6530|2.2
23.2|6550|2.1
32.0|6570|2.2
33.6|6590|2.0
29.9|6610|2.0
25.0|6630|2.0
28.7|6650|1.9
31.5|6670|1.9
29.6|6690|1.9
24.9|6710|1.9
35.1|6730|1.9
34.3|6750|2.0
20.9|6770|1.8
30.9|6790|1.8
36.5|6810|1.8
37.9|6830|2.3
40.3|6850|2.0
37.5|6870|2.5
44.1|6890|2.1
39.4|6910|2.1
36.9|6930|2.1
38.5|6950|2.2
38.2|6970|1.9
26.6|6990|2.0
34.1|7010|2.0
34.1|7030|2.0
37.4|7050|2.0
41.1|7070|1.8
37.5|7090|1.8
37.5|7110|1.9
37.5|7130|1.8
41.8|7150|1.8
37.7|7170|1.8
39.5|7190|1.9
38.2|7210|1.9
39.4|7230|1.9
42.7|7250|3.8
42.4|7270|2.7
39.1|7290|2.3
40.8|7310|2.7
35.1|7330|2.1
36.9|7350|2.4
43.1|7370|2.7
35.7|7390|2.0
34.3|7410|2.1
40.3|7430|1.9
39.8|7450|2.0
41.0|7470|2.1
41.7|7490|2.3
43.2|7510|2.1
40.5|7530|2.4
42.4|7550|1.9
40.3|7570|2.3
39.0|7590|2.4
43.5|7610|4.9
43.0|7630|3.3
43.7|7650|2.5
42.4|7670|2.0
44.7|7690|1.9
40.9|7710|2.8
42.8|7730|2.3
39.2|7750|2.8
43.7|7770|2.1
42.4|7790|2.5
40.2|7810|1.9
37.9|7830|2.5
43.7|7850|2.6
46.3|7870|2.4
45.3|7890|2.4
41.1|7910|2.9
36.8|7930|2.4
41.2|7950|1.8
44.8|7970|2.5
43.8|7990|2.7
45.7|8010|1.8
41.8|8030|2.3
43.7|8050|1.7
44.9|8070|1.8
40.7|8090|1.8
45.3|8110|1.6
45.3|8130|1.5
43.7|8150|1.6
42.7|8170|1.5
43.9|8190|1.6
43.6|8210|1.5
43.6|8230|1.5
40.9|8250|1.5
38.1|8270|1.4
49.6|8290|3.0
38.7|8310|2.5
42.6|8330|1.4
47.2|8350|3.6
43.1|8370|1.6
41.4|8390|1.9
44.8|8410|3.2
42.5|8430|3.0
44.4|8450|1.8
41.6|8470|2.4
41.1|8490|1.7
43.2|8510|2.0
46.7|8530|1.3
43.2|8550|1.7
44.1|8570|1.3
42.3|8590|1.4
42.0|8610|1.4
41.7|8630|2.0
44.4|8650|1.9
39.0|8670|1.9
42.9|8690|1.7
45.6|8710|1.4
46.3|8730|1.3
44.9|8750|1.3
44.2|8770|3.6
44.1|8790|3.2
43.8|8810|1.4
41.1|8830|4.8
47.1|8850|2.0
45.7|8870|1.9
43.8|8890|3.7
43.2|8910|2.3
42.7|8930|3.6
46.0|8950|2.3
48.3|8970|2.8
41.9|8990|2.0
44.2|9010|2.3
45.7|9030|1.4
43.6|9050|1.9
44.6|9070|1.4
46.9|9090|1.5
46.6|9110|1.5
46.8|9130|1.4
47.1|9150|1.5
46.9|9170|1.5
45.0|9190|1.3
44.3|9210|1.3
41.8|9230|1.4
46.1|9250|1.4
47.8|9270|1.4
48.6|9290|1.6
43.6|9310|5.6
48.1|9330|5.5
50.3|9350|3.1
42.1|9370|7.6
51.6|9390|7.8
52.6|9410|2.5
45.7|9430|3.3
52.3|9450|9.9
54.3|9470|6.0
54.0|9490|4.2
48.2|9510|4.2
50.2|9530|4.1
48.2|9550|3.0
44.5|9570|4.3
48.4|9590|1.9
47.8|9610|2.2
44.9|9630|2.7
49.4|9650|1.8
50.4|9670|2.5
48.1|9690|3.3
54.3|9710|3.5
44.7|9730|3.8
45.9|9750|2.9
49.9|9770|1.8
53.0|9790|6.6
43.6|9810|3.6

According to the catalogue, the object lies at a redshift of 0.70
